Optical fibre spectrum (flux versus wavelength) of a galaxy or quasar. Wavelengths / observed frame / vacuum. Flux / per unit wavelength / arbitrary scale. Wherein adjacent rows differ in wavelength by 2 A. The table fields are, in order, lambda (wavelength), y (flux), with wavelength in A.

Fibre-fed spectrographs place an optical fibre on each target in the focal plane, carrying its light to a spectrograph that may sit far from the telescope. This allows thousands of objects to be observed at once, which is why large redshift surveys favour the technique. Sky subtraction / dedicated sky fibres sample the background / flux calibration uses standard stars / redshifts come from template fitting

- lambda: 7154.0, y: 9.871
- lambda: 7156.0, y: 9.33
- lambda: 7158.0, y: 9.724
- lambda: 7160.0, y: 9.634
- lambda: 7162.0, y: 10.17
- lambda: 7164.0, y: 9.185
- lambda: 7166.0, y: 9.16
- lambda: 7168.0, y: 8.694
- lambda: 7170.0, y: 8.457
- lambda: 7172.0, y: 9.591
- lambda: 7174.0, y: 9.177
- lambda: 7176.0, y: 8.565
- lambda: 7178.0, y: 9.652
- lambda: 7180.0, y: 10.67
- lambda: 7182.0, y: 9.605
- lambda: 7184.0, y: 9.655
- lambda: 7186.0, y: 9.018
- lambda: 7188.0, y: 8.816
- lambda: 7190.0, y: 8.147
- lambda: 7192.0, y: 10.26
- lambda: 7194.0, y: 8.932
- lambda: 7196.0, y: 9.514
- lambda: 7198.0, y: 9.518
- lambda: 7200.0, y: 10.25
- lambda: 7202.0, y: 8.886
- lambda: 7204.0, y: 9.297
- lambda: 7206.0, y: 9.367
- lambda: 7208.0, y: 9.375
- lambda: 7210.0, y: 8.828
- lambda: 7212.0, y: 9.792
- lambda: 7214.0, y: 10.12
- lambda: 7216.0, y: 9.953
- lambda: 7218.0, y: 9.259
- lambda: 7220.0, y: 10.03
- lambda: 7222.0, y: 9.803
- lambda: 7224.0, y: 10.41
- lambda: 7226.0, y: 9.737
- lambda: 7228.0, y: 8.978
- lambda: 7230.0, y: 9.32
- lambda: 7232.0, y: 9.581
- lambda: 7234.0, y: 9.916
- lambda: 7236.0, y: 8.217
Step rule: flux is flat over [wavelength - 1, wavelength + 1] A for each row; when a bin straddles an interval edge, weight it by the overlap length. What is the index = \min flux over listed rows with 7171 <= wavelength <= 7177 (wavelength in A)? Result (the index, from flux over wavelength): 8.565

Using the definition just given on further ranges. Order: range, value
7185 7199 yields 8.147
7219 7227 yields 9.737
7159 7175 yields 8.457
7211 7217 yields 9.792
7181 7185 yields 9.605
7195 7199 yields 9.514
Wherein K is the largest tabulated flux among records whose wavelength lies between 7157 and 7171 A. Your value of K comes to 10.17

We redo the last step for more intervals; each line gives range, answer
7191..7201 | 10.26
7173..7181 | 10.67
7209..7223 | 10.12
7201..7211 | 9.375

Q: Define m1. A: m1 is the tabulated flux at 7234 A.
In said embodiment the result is 9.916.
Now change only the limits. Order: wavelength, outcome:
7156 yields 9.33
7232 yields 9.581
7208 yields 9.375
